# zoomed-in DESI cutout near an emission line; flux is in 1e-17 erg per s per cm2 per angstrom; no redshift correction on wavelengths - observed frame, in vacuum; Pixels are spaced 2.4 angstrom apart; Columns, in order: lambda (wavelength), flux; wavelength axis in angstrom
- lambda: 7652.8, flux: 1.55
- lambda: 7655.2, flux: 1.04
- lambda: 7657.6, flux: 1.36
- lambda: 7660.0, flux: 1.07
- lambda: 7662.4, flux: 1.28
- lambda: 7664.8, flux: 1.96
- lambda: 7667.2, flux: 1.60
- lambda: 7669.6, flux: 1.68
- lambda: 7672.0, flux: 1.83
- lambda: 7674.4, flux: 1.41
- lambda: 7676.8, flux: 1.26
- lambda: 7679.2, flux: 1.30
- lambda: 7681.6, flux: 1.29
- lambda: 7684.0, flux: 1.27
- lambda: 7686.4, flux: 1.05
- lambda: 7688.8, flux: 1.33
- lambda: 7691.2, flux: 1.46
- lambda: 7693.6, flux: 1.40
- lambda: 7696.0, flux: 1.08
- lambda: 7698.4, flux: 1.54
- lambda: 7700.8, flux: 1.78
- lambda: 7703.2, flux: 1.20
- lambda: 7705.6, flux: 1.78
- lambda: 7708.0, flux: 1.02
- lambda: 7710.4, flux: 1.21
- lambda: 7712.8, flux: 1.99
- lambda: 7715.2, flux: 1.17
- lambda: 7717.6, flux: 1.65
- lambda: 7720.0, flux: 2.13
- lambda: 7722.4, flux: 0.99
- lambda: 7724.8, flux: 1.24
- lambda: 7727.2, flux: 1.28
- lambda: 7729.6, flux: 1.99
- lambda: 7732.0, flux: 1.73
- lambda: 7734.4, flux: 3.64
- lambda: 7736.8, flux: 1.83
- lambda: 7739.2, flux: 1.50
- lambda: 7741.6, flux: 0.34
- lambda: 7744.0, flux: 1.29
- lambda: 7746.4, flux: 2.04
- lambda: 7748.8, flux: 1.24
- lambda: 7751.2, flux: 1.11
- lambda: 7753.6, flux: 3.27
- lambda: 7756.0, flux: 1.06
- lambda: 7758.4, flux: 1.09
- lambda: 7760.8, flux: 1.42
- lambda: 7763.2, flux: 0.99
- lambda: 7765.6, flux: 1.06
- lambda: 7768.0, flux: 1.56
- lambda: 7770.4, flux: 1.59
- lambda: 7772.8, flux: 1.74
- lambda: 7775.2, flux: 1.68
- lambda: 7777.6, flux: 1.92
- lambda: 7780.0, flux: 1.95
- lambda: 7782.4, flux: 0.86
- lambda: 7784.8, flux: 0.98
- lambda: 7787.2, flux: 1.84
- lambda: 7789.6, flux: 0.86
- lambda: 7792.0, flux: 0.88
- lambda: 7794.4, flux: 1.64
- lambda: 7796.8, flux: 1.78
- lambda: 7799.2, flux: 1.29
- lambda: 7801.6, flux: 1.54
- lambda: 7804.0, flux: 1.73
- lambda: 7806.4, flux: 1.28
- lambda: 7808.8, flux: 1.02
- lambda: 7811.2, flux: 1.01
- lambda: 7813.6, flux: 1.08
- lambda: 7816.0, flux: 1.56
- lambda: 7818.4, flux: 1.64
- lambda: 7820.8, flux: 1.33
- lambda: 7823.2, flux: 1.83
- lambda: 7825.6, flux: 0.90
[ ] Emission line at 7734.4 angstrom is H-beta 4861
